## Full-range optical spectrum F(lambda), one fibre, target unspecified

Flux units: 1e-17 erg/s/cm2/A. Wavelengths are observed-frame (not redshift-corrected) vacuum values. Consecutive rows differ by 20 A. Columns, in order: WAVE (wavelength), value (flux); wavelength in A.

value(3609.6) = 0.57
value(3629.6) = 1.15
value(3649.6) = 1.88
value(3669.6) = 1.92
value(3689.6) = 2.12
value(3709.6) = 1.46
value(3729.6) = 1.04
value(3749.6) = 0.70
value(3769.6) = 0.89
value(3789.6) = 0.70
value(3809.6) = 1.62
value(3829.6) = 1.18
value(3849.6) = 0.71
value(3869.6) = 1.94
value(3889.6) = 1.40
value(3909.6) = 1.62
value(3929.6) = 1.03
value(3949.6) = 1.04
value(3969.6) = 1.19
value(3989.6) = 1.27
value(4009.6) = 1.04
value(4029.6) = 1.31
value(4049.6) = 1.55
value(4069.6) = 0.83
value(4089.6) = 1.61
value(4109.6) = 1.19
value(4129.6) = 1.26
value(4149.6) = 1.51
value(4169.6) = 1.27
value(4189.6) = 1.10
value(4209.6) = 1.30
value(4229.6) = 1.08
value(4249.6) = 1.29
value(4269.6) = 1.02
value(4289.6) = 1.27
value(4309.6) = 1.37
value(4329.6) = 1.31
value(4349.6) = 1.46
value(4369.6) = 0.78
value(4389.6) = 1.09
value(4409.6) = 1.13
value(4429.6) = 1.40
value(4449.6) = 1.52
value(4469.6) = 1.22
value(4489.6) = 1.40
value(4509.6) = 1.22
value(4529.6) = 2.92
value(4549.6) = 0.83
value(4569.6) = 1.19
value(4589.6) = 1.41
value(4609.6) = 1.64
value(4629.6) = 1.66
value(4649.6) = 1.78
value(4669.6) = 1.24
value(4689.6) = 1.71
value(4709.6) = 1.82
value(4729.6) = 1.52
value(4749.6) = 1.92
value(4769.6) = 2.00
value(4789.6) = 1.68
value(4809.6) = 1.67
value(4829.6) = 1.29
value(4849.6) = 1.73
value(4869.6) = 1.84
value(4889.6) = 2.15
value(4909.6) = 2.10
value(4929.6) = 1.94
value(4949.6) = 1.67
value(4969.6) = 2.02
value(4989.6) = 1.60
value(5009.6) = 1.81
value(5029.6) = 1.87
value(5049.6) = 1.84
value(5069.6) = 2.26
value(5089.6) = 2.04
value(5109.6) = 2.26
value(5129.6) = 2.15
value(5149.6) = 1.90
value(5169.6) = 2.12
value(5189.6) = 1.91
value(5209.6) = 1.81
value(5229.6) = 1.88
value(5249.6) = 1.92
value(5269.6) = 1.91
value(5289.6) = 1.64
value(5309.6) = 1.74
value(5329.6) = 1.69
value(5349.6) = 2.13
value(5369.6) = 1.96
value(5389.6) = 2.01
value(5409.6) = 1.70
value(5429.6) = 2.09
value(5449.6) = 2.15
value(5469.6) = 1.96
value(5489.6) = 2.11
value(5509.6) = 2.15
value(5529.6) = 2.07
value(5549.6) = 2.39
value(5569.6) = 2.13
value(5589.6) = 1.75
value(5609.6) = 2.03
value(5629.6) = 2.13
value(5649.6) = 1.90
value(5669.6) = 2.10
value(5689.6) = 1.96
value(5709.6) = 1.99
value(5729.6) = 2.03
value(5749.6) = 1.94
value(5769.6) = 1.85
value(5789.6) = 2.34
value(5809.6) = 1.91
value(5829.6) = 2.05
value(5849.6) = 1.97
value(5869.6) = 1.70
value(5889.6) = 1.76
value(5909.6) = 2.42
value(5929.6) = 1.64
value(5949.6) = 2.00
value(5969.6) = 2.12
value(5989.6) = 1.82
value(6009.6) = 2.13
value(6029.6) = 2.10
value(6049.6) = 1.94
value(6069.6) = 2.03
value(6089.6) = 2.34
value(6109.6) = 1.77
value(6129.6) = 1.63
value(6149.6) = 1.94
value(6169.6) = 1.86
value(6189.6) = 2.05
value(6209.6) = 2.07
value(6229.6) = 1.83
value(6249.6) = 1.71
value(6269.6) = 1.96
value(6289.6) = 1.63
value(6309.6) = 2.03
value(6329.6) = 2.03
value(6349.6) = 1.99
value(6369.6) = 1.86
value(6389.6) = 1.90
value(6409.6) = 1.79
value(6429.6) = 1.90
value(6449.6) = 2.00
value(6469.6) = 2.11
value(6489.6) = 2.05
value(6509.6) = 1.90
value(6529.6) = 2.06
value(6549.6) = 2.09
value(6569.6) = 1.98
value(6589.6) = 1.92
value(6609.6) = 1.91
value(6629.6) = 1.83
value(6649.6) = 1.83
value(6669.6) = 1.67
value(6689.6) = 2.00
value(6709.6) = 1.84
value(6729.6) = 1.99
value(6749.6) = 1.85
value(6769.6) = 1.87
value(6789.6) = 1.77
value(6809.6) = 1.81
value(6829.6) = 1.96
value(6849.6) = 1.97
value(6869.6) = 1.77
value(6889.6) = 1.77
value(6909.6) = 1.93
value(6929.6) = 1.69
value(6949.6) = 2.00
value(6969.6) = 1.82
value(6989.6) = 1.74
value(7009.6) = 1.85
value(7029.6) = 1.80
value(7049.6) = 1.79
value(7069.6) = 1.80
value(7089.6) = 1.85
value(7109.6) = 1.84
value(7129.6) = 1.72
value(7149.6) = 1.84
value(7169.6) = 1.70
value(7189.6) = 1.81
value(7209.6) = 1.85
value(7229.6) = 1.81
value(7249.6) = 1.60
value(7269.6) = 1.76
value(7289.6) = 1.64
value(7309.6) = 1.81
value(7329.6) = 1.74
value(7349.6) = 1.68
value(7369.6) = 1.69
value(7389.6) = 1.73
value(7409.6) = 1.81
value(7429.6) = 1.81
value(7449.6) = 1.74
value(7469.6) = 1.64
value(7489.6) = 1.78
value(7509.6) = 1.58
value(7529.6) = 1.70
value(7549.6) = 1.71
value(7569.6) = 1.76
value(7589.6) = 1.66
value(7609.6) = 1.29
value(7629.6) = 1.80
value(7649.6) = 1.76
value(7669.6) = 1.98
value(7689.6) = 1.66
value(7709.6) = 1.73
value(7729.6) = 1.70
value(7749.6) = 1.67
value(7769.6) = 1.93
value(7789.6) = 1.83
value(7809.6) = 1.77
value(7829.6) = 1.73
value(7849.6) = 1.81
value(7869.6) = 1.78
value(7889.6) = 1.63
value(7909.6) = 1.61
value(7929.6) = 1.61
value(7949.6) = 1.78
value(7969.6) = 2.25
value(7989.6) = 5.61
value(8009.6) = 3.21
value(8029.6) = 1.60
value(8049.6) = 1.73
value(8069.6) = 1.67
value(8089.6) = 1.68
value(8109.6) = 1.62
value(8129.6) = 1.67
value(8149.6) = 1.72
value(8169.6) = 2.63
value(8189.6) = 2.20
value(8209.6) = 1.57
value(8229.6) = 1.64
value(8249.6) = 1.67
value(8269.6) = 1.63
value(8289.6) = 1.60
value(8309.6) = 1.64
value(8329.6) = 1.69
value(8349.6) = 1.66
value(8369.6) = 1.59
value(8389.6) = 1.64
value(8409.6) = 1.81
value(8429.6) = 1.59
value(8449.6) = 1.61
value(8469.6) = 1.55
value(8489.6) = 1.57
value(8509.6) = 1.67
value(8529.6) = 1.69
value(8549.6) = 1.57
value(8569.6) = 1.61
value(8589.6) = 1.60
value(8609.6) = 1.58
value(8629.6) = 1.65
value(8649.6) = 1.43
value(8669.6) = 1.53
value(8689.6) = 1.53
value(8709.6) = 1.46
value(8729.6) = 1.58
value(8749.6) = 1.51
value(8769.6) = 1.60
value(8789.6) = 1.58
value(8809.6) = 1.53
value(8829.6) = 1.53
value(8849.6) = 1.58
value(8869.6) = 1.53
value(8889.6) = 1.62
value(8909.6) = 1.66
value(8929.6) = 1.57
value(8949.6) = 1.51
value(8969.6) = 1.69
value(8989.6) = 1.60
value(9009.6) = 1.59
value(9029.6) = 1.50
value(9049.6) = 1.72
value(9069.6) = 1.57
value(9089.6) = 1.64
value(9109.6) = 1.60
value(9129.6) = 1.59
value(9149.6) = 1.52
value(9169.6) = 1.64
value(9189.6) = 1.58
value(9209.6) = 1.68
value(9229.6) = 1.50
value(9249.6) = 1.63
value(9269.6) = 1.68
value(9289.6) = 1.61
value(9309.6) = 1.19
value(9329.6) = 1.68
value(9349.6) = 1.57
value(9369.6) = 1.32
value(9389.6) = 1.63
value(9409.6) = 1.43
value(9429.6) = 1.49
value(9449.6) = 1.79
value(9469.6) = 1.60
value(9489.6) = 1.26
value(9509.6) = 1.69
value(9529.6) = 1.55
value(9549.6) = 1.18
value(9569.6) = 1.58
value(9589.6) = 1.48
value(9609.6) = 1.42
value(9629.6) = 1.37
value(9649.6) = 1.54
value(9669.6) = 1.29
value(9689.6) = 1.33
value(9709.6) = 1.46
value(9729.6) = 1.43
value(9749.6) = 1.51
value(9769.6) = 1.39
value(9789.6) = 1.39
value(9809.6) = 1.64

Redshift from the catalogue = 0.216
